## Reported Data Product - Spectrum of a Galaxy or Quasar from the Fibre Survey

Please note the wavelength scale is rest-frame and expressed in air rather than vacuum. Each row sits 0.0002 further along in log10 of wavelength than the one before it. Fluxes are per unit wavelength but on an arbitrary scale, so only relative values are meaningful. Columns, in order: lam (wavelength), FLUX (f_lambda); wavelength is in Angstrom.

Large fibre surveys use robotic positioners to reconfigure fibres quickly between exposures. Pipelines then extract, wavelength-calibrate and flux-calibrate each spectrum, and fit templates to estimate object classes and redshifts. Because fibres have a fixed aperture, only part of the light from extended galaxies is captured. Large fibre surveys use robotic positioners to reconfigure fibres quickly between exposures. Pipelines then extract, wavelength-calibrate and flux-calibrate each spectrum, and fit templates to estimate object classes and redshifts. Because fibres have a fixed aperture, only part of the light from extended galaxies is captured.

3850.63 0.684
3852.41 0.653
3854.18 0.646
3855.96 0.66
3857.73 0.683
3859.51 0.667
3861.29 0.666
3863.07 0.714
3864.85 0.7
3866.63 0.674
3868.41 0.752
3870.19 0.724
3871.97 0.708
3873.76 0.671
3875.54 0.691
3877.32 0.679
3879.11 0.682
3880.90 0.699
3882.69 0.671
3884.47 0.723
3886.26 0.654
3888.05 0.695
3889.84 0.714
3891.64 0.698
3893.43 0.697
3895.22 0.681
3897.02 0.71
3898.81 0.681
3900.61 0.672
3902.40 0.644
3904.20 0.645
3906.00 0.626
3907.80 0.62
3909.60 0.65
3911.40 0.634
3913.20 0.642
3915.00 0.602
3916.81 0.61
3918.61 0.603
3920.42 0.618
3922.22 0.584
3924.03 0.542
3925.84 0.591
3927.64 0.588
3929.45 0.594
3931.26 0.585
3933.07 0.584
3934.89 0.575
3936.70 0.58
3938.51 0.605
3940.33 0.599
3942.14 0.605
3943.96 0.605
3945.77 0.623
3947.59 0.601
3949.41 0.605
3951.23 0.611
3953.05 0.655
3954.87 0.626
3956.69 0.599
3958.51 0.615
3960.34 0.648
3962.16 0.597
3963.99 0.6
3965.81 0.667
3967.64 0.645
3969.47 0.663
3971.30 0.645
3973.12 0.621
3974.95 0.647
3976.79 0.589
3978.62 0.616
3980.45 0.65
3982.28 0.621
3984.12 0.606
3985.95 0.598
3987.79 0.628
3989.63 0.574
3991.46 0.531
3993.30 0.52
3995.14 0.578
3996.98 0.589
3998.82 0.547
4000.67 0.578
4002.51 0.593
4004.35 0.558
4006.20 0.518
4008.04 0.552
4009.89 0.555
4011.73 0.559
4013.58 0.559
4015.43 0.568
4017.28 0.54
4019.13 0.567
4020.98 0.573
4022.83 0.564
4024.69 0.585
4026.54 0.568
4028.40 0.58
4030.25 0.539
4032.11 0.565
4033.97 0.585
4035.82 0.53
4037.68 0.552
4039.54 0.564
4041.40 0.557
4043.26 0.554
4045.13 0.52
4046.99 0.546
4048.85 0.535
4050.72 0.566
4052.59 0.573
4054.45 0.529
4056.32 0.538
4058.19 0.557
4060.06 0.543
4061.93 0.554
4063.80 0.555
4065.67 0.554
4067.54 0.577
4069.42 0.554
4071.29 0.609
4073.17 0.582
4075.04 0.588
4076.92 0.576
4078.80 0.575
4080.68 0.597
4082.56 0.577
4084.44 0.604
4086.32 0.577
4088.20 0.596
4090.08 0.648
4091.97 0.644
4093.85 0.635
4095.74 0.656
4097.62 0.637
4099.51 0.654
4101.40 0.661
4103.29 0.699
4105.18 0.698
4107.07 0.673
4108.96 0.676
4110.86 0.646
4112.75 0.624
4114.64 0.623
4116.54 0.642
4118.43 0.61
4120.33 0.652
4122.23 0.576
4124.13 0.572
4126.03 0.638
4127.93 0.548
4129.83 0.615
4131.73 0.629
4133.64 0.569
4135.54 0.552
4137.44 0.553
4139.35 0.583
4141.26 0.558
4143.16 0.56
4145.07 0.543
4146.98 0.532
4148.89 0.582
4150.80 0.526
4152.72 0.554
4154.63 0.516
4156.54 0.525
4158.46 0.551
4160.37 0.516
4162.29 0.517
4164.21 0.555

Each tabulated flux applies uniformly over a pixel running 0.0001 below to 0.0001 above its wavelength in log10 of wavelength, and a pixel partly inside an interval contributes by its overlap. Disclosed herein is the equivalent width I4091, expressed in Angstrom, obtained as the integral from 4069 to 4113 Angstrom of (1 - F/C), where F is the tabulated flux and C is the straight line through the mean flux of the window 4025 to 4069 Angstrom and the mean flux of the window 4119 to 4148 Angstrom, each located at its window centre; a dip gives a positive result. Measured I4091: -4.52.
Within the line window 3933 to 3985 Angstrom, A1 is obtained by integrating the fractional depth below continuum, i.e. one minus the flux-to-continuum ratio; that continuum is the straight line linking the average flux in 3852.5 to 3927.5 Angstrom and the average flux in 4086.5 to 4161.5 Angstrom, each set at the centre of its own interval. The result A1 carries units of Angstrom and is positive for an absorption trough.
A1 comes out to 2.2 Angstrom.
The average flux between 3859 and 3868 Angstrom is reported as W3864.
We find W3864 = 0.688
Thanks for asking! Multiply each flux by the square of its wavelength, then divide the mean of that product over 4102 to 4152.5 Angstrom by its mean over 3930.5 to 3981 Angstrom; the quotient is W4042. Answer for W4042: 1.06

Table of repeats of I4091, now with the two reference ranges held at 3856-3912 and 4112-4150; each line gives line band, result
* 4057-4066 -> 0.9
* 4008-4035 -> 2.8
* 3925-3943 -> 2.0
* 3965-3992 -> 1.0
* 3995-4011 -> 1.9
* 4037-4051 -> 1.6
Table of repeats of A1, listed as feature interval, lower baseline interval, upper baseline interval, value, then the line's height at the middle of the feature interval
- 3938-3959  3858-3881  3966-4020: 0.4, 0.626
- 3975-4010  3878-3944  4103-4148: 2.4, 0.624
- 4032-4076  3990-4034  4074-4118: 2.8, 0.596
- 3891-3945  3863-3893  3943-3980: 3.3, 0.662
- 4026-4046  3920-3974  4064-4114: 1.9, 0.615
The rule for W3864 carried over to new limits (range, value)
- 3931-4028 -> 0.594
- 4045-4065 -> 0.548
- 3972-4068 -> 0.568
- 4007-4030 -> 0.563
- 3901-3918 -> 0.631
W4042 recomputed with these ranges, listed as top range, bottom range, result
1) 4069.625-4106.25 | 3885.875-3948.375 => 1.08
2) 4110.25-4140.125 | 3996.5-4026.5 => 1.13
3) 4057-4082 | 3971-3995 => 0.99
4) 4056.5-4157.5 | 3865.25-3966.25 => 1.02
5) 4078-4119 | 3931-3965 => 1.13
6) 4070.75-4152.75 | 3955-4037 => 1.09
